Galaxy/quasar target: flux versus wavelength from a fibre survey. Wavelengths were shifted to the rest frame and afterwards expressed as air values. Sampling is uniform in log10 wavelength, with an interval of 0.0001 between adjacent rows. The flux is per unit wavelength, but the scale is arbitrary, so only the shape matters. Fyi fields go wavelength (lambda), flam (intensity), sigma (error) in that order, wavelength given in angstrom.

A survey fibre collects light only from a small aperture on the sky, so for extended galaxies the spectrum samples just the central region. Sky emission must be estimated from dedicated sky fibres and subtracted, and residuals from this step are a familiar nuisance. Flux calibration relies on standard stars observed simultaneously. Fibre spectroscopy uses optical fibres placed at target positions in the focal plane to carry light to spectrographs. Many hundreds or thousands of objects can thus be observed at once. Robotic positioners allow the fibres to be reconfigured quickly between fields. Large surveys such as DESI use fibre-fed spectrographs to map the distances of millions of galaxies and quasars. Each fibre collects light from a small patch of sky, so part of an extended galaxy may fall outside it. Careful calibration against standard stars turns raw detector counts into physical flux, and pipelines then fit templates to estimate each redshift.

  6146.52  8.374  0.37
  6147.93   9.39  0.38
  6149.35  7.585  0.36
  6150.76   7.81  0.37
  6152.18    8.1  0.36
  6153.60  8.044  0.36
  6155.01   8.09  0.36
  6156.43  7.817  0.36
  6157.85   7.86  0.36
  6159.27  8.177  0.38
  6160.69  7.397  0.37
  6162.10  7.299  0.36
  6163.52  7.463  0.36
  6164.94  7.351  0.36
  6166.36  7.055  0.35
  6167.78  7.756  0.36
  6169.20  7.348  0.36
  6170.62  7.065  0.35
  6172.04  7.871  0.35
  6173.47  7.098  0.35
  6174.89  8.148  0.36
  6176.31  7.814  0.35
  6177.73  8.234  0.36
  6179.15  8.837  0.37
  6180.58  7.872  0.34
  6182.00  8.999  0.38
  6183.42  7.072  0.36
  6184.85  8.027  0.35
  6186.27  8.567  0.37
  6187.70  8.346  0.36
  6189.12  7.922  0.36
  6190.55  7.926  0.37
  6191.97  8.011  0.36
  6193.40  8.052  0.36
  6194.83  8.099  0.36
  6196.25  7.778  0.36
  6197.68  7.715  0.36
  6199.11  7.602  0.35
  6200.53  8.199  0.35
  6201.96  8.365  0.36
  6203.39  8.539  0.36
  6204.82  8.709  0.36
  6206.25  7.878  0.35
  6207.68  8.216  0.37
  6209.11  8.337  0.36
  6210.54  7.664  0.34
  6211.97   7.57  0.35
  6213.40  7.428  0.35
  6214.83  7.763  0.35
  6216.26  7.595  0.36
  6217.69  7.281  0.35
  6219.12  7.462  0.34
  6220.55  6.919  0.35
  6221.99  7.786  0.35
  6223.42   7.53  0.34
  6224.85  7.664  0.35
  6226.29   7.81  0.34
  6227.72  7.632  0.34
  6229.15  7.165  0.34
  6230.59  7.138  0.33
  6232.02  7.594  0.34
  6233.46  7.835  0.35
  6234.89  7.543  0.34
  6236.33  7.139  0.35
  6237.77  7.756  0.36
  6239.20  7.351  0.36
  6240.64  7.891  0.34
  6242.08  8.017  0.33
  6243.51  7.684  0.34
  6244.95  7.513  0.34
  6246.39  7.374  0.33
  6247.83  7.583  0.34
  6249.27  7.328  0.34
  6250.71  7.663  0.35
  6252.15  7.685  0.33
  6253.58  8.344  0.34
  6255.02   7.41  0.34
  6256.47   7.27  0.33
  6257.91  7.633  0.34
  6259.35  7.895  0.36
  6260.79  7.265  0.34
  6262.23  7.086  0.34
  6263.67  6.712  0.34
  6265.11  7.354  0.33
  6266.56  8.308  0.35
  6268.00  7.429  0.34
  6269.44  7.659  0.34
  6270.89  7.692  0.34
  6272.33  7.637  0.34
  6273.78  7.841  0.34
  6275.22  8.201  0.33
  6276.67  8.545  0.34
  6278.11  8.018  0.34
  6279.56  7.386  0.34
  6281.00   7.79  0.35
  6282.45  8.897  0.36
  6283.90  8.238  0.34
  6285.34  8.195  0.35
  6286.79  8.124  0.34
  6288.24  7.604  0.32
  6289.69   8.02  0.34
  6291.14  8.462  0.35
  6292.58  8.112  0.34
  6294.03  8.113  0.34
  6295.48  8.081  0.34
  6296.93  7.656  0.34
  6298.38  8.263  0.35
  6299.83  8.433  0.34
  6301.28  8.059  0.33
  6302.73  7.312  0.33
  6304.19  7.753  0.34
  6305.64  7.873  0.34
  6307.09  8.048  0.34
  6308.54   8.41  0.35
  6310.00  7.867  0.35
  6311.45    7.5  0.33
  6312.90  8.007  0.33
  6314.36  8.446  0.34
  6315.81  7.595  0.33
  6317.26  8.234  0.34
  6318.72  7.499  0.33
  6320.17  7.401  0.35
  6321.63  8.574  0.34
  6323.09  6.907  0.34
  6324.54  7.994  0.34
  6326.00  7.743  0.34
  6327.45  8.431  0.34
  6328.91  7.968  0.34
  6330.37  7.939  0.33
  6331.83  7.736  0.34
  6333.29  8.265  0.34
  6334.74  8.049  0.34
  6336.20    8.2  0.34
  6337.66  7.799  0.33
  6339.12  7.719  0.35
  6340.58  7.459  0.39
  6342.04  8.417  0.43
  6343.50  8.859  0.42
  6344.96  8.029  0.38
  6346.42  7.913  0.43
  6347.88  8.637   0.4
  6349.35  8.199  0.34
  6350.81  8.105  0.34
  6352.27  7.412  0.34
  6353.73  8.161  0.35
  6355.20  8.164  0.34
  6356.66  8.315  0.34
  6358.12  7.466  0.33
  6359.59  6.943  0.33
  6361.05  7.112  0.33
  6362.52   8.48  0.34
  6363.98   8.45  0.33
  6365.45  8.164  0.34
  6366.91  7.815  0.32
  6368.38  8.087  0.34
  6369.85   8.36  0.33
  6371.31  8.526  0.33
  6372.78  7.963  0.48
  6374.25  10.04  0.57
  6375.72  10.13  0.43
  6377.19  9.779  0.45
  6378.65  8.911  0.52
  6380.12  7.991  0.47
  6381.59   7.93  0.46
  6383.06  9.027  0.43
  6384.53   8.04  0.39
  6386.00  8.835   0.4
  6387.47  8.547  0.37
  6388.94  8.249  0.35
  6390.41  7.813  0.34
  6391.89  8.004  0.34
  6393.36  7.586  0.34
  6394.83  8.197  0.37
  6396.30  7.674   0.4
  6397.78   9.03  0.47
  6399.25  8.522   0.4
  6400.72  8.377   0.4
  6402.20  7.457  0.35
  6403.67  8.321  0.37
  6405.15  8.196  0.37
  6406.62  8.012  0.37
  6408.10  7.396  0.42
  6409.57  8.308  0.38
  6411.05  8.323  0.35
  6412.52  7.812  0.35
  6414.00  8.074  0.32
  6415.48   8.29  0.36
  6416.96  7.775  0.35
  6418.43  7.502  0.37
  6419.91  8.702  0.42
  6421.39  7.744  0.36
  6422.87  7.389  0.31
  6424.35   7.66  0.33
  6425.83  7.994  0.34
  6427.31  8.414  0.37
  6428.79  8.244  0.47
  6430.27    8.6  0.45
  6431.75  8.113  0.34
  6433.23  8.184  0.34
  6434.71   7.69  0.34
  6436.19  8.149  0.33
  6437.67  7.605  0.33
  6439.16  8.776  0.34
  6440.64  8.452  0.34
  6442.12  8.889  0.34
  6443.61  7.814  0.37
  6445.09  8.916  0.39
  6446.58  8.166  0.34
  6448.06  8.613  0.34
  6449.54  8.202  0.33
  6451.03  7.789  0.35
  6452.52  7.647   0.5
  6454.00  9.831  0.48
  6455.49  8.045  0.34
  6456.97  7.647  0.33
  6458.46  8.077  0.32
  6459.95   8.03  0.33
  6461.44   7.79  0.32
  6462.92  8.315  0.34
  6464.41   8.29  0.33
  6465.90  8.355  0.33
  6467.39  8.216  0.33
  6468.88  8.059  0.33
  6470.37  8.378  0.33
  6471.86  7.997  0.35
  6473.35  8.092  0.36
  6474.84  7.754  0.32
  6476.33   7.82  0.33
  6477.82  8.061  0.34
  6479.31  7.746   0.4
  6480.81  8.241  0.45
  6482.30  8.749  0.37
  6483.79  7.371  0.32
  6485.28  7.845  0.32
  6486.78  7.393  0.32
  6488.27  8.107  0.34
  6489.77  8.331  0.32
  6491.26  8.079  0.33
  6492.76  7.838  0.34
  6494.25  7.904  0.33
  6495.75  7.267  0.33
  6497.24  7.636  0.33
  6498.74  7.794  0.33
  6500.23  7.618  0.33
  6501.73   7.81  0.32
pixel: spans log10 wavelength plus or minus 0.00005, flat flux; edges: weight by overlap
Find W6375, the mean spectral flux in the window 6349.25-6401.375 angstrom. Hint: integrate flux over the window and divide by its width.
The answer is 8.29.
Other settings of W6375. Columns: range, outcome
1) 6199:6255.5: 7.7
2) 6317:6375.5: 8.05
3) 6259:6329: 7.89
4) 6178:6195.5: 8.14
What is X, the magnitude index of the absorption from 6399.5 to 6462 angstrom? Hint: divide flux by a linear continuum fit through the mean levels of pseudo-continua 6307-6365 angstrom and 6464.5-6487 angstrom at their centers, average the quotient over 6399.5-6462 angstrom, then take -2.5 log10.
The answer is -0.02 mag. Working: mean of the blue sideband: 7.96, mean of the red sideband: 8.03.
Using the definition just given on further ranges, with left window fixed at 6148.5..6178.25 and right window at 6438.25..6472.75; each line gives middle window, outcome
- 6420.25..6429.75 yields 0.03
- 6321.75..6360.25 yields 0.01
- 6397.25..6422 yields 0.01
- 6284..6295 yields -0.02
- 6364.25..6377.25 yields -0.08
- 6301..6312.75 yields 0.02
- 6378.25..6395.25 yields -0.02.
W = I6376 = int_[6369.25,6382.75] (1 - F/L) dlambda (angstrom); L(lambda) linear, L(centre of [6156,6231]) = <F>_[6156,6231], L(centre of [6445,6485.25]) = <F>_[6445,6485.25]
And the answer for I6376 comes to -1.4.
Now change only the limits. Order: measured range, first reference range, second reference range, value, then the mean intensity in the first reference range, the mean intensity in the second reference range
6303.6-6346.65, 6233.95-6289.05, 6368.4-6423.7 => 0.2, 7.71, 8.29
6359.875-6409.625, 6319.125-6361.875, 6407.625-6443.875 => -1.9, 7.93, 8.08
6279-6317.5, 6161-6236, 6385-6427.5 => -0.5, 7.78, 8.07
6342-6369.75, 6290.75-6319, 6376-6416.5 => 0.4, 7.99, 8.27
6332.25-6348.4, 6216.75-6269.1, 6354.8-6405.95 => -0.1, 7.53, 8.3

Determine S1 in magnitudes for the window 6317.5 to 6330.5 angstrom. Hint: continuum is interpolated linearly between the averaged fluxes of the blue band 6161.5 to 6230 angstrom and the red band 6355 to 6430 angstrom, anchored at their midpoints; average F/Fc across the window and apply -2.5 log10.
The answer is 0.03 mag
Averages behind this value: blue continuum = 7.81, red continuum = 8.2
